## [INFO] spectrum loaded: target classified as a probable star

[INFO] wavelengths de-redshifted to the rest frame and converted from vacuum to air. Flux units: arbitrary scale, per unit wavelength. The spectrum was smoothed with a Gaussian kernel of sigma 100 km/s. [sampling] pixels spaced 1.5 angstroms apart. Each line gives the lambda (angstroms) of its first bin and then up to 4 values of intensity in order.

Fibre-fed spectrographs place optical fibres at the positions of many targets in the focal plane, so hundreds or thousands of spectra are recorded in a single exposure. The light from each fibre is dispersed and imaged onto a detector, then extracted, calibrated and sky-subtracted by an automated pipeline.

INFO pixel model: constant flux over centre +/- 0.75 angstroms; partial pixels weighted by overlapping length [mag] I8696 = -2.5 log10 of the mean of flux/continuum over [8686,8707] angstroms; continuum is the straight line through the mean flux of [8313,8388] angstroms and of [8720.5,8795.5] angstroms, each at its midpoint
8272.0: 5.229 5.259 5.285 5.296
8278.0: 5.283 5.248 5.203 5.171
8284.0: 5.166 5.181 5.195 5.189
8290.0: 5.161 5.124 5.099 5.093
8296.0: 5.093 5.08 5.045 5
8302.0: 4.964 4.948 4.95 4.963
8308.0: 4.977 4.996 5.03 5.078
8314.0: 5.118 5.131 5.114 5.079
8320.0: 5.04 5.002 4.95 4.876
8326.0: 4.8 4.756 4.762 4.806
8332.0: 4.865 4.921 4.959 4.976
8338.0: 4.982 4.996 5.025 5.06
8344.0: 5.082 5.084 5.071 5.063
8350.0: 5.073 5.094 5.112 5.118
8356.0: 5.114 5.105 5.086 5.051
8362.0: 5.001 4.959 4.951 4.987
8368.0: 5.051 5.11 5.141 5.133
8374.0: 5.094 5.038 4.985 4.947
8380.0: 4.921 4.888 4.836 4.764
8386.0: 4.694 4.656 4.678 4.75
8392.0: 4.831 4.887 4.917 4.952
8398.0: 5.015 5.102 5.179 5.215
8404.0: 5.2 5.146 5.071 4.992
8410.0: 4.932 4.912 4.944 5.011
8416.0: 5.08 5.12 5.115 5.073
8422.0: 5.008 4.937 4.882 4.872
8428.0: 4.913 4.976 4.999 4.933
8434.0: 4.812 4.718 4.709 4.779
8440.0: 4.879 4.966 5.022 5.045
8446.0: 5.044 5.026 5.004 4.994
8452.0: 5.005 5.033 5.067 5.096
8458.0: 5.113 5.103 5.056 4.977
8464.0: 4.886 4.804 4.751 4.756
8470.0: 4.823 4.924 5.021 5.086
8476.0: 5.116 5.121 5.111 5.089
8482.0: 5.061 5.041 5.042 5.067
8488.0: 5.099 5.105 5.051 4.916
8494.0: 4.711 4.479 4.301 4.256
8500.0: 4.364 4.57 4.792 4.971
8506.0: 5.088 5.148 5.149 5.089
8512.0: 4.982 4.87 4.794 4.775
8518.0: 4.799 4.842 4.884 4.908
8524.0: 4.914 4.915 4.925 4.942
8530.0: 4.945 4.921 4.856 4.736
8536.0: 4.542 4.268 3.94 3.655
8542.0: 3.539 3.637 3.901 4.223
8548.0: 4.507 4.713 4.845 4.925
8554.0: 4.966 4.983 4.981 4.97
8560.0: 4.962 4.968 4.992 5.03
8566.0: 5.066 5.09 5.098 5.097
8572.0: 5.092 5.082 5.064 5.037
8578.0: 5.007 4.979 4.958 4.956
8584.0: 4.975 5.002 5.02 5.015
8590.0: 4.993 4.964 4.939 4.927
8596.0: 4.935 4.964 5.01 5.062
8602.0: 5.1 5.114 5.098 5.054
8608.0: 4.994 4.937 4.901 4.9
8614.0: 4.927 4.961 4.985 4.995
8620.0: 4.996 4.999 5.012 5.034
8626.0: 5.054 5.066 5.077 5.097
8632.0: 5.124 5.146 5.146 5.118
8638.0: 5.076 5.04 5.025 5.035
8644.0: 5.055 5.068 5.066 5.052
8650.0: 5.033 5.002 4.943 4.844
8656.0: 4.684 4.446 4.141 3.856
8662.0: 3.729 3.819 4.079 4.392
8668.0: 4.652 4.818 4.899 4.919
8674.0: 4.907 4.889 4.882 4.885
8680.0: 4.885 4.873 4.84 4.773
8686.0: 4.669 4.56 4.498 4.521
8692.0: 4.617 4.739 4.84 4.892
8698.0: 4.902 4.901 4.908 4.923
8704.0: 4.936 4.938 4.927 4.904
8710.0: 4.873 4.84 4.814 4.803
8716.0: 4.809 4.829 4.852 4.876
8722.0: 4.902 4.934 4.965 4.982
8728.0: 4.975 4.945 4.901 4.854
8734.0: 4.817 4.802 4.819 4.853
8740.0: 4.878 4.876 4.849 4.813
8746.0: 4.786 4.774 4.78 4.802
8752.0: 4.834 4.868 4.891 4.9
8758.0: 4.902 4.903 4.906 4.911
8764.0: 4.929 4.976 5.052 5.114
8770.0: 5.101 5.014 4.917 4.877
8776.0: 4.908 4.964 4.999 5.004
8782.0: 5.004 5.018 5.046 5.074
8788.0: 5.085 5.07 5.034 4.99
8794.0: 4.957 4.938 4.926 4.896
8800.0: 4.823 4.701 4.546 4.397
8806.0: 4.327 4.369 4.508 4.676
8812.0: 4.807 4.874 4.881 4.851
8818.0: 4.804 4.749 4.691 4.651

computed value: 0.035 mag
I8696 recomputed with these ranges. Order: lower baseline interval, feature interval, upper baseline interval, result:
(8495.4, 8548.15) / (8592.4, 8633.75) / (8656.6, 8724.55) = -0.077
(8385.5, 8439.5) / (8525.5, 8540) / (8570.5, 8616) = 0.070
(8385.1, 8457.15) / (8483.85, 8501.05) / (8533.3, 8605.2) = 0.028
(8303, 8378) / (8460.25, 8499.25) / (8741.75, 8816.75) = 0.013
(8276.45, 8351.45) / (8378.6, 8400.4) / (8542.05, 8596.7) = 0.030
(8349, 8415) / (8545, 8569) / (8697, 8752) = 0.016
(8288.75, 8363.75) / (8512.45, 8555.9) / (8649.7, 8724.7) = 0.056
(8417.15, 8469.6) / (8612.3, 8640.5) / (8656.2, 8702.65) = -0.076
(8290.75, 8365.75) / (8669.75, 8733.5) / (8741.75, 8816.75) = 0.011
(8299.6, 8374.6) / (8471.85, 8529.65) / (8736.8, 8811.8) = 0.012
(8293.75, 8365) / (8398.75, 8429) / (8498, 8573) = -0.029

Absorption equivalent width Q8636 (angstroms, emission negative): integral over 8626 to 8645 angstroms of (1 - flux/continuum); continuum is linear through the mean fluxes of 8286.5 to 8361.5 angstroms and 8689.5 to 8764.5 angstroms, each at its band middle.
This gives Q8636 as -0.72 angstroms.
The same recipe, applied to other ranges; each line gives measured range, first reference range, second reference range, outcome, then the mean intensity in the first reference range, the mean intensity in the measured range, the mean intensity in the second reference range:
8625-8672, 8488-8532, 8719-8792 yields 0.9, 4.85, 4.79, 4.93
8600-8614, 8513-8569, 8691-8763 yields -0.7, 4.7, 5.01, 4.86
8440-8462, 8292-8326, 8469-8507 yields -0.5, 5.02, 5.03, 4.89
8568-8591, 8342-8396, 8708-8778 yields -0.4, 4.98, 5.03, 4.89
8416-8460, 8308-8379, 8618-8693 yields -0.2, 5.02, 4.97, 4.81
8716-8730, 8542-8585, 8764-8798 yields 0.1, 4.84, 4.91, 5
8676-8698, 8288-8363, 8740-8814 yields 0.7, 5.02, 4.75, 4.87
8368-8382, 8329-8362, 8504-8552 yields -0.2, 5.02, 5.03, 4.66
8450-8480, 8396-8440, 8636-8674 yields -0.4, 4.98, 4.99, 4.71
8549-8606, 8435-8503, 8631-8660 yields -0.8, 4.91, 5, 4.94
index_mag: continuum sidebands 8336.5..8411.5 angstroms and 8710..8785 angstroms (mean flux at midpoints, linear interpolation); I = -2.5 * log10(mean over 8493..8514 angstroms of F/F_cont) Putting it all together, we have 0.04 mag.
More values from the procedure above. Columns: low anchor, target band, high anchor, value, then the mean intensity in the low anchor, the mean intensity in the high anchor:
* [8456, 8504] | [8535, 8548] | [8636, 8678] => 0.204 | 4.9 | 4.73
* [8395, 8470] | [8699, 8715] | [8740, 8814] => 0.001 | 4.98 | 4.87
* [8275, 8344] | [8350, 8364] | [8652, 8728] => -0.015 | 5.04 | 4.73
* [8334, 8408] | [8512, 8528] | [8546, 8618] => 0.024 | 5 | 4.97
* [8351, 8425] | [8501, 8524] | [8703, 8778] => 0.010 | 5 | 4.89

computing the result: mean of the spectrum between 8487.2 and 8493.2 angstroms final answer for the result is 5.04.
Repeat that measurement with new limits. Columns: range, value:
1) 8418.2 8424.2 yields 5.03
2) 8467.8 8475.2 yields 4.92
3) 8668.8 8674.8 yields 4.89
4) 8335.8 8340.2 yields 4.98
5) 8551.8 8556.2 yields 4.96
